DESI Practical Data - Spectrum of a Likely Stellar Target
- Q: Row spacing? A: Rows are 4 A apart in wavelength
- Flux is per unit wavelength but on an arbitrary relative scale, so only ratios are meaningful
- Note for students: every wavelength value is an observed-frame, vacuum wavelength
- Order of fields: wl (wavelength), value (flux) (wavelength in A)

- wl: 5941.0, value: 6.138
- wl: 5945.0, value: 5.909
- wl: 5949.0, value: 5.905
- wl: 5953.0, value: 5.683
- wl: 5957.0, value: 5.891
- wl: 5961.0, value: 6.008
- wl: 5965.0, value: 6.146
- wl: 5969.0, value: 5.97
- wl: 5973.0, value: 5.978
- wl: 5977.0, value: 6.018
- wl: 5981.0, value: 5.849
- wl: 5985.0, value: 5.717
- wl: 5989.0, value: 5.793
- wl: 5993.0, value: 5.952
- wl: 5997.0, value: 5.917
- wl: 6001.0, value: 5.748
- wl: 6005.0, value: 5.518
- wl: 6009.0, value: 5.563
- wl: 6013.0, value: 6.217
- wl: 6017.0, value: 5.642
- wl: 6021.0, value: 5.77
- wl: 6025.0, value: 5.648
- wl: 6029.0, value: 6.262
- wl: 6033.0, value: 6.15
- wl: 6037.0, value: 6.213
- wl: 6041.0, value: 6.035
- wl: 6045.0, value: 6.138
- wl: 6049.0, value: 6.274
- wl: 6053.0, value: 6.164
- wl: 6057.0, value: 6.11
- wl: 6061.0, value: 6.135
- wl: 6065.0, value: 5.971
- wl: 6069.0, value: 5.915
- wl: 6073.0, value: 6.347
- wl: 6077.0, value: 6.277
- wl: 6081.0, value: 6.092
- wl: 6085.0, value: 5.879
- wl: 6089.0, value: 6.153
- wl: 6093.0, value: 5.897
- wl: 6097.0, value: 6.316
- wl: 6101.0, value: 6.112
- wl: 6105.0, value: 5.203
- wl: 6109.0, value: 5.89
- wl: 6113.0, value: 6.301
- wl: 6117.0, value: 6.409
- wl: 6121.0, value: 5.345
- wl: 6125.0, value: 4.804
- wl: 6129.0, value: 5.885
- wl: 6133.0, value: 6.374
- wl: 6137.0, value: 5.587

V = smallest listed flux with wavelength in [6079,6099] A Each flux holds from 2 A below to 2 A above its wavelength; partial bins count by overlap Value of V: 5.879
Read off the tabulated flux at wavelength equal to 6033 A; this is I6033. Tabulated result 6.15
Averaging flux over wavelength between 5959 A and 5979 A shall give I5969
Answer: 6.02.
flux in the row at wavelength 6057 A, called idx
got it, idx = 6.11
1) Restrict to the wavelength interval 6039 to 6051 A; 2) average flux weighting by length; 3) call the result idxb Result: 6.15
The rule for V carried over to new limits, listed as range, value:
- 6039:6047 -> 6.035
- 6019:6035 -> 5.648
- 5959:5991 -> 5.717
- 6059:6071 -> 5.915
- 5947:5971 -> 5.683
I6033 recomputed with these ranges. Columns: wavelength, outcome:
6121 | 5.345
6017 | 5.642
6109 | 5.89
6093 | 5.897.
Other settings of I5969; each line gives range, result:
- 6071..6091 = 6.15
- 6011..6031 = 5.91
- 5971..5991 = 5.87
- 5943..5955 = 5.83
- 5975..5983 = 5.93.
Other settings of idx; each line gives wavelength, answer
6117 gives 6.409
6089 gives 6.153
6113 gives 6.301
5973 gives 5.978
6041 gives 6.035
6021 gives 5.77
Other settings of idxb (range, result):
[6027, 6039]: 6.21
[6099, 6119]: 5.98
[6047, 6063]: 6.17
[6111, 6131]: 5.75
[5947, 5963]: 5.87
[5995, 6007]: 5.73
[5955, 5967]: 6.02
